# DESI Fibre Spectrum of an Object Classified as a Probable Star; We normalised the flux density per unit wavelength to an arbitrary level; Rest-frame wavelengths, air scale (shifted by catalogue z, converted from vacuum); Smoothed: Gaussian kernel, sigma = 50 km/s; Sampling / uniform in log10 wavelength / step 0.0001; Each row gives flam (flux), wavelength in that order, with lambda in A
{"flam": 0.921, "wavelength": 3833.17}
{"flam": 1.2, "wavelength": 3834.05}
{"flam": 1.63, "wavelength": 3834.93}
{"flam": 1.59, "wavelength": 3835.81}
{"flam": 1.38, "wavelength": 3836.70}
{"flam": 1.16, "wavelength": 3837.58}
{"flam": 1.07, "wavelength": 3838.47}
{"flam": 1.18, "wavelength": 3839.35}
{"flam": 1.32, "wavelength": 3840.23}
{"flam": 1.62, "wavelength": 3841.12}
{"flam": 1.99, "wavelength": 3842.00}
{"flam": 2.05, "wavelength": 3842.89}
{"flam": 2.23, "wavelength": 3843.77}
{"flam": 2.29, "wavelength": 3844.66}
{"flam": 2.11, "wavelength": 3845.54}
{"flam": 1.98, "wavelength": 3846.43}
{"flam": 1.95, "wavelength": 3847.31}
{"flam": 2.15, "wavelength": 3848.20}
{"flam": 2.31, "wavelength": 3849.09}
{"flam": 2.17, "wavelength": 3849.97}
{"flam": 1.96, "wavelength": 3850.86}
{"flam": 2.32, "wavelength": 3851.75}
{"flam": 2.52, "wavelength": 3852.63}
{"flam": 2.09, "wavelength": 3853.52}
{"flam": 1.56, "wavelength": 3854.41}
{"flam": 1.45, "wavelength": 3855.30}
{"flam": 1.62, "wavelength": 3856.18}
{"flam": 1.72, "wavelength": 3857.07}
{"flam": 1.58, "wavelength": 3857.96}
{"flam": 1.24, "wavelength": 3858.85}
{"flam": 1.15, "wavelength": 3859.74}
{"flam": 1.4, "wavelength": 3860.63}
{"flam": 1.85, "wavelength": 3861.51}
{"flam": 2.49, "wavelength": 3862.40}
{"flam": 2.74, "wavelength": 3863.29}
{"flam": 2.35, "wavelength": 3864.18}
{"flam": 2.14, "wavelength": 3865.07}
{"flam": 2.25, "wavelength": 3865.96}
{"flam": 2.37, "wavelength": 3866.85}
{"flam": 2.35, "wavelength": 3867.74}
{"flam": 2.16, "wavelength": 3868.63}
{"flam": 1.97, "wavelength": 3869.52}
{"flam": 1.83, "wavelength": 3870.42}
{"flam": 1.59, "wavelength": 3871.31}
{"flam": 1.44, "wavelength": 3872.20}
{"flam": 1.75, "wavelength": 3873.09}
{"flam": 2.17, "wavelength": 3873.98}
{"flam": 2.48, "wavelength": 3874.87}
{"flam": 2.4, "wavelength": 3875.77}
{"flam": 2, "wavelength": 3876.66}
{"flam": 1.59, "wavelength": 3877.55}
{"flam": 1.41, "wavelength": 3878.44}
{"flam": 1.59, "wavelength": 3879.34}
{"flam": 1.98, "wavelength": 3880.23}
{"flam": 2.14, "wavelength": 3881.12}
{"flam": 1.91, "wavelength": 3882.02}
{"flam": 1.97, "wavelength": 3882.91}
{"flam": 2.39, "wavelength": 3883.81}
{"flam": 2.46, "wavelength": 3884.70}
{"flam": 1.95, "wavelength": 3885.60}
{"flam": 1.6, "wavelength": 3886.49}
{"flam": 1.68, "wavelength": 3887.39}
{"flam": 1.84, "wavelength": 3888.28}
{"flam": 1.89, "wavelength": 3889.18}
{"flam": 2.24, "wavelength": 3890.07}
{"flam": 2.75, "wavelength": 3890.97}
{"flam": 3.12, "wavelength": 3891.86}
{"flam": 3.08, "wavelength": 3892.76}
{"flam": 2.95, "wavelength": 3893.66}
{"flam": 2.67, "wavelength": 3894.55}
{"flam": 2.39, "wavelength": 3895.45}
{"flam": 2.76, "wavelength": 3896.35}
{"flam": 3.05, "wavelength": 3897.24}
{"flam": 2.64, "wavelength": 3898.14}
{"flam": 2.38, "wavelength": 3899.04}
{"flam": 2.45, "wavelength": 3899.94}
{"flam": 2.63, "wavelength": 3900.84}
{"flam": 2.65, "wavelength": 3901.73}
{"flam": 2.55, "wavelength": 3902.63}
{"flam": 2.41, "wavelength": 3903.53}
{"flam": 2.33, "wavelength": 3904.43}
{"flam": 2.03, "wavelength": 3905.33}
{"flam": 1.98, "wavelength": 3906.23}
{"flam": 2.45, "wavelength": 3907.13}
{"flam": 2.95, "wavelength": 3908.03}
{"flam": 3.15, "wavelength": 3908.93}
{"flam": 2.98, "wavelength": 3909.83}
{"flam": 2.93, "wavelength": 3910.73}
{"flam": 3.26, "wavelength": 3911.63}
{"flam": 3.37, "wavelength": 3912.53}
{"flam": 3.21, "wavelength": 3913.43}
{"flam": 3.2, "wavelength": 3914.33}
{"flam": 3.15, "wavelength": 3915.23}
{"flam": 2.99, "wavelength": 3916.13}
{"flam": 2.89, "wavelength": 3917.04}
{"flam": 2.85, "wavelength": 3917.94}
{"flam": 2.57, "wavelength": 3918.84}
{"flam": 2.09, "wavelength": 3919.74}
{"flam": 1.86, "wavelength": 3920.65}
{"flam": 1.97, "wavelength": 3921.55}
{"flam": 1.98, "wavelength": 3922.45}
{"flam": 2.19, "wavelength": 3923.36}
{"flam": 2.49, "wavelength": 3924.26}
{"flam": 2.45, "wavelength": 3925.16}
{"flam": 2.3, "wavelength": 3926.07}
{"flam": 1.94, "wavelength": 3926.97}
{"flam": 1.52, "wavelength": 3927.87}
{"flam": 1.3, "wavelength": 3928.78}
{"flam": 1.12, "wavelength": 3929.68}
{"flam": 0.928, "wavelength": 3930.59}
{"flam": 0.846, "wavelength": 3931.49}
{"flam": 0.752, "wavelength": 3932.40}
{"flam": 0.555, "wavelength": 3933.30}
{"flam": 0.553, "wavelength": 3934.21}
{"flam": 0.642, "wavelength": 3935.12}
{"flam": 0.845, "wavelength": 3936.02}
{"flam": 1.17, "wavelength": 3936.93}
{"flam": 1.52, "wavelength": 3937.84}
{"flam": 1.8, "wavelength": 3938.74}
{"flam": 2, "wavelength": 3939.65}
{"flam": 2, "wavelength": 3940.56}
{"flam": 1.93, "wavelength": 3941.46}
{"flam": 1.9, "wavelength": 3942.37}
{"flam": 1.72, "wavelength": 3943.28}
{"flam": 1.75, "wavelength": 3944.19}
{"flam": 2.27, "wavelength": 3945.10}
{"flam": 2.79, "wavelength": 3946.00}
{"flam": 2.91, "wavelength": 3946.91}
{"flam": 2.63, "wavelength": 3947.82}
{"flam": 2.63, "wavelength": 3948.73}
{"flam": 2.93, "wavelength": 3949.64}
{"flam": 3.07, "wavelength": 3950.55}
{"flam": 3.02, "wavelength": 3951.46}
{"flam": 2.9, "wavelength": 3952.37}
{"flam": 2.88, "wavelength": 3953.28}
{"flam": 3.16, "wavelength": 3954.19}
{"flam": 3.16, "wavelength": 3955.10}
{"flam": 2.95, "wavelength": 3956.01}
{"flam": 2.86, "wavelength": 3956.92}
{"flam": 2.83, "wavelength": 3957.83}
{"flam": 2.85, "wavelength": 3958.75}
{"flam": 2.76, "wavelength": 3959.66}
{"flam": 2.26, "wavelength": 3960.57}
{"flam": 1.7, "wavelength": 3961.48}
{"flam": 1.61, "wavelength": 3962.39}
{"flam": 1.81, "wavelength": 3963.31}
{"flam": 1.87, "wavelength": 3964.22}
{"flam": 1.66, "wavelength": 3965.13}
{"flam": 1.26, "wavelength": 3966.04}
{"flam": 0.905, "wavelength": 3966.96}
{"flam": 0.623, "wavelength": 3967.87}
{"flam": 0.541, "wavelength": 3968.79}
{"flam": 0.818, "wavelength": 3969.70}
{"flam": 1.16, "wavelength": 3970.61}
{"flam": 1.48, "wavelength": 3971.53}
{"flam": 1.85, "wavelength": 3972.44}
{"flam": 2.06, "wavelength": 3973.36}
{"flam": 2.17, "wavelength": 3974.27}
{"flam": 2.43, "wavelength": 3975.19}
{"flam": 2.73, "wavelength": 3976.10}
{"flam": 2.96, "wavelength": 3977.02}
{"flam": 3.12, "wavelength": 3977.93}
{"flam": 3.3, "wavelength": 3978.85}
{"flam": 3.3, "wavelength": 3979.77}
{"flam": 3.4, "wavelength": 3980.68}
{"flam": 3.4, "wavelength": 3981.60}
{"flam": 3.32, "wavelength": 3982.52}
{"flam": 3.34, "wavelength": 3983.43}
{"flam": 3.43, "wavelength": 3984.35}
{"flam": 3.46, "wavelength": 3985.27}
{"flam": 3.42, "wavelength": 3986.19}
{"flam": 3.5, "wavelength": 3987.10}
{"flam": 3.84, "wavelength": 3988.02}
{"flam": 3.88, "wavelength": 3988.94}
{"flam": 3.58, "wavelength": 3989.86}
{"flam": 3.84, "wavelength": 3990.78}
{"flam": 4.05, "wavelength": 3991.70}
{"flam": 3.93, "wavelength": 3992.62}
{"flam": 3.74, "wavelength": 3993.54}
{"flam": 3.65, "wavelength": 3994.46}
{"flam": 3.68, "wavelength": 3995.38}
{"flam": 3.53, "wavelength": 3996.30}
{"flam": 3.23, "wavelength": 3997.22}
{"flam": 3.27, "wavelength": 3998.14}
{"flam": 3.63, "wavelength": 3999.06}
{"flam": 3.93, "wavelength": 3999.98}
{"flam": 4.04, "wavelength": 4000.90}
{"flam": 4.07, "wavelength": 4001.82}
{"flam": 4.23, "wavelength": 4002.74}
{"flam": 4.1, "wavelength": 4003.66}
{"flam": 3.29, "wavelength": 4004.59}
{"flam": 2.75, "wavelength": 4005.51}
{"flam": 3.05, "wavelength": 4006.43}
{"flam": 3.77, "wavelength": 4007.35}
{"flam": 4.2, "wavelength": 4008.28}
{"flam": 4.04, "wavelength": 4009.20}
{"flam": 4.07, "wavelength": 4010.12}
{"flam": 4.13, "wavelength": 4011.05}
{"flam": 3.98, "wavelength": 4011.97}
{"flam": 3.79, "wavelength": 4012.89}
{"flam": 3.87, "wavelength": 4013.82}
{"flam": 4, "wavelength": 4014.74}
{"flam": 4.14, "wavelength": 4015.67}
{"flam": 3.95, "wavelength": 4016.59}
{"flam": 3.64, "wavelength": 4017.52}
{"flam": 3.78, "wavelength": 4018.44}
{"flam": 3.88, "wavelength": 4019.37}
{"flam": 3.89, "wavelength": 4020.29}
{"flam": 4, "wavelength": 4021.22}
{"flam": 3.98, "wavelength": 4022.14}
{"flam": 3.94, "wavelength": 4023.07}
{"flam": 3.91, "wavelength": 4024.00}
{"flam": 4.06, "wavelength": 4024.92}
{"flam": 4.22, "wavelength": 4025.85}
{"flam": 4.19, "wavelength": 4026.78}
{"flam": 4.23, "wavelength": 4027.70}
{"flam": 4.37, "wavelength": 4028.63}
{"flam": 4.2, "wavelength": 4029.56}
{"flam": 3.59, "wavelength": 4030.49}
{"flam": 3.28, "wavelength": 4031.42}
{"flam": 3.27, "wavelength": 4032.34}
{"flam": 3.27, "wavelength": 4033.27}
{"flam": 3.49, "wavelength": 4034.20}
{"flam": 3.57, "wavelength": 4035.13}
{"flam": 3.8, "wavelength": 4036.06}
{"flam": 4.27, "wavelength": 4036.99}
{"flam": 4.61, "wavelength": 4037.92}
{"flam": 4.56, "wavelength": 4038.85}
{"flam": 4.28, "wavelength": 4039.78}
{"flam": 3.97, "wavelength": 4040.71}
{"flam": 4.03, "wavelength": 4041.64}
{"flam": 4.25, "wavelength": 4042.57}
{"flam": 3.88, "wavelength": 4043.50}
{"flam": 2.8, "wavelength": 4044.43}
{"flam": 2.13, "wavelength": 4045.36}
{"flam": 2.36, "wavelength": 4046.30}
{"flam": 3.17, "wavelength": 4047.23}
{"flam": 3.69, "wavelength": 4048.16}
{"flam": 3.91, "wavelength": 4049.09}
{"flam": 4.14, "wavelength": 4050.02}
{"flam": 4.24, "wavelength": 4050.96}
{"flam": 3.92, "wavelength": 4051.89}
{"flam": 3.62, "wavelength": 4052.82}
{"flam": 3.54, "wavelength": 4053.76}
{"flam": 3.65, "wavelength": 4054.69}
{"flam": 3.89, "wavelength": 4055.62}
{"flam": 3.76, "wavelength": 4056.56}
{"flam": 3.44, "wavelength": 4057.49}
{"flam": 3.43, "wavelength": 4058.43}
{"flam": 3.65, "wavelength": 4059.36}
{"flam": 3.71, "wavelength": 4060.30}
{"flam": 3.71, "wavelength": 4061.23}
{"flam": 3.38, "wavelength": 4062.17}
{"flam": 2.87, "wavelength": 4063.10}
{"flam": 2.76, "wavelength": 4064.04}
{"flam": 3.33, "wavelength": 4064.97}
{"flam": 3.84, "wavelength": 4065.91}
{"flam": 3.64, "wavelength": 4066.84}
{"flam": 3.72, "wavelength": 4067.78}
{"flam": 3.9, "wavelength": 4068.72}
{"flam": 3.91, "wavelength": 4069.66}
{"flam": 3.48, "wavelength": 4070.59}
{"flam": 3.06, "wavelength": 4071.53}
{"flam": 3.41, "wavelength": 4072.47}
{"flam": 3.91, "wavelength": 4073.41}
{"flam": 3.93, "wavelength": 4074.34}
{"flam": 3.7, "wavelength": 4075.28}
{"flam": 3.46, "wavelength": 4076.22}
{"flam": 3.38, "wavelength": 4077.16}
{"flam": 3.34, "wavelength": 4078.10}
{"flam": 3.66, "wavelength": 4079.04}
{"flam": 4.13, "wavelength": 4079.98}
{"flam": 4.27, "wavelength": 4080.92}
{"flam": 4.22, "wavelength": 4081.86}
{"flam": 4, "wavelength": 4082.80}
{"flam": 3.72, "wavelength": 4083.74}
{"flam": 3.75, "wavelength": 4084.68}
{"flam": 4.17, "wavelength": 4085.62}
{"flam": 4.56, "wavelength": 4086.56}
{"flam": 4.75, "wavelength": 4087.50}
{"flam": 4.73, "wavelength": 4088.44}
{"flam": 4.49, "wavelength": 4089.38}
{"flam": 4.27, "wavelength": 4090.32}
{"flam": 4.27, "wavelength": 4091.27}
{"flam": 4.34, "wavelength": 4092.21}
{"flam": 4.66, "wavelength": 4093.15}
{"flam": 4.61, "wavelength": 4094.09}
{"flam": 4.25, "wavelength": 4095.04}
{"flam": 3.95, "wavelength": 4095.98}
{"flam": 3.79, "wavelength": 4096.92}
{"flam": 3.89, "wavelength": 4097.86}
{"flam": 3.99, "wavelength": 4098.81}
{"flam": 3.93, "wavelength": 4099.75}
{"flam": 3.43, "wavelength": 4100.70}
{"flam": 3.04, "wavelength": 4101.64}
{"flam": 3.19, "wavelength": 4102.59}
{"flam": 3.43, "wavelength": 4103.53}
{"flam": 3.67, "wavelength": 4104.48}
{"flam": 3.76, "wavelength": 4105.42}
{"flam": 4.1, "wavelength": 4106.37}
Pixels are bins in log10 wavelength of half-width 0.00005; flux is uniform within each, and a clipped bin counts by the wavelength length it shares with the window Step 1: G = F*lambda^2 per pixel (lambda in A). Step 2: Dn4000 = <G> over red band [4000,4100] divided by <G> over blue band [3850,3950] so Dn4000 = 1.94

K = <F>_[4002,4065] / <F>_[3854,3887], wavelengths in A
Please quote 1.95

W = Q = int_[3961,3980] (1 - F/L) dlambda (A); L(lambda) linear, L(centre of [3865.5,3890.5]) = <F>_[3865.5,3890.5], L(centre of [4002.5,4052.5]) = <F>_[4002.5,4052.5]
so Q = 7.7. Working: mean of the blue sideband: 1.98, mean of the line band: 1.86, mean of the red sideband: 3.81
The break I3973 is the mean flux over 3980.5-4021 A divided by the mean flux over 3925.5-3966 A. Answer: 1.9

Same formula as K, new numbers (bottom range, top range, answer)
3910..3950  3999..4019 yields 1.86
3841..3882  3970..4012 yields 1.71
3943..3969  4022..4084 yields 1.61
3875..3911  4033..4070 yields 1.55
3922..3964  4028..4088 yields 1.81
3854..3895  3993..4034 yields 1.88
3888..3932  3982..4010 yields 1.50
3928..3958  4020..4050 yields 1.90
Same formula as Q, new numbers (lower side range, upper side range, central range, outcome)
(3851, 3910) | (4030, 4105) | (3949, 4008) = 2.5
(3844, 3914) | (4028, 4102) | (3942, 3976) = 8.4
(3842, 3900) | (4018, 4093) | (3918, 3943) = 9.7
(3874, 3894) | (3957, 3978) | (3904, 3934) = -2.9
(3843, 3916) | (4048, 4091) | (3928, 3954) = 8.7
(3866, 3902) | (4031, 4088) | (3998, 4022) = -4.1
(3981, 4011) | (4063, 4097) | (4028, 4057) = 0.6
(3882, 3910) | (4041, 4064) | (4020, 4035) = -2.2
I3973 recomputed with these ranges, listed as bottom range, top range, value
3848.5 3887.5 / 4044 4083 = 1.82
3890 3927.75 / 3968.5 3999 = 1.16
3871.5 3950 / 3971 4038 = 1.65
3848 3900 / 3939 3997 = 1.25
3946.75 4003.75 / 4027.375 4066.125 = 1.28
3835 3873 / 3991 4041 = 2.06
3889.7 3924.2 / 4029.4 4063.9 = 1.37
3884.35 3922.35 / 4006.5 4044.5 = 1.53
